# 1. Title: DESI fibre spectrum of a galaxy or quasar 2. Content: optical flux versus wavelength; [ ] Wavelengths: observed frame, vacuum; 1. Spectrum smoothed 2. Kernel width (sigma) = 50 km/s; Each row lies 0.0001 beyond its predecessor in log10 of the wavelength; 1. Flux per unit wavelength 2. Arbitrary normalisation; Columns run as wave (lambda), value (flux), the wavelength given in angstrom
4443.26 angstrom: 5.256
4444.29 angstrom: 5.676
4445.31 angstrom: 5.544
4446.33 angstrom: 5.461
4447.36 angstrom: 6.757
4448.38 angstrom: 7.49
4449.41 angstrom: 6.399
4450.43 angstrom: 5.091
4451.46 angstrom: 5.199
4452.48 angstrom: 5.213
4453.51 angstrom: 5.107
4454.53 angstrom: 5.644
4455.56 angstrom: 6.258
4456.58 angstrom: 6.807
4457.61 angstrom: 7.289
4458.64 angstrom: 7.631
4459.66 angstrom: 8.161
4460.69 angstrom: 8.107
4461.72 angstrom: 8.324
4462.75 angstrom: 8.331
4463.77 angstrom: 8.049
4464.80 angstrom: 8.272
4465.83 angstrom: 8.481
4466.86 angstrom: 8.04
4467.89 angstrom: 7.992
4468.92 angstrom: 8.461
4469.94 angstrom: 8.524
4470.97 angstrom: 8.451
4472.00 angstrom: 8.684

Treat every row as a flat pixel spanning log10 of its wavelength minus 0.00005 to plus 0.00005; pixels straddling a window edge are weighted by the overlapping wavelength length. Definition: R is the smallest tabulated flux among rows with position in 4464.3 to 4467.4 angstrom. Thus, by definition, 8.04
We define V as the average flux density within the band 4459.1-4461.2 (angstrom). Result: 8.14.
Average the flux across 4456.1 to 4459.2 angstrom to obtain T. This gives 7.26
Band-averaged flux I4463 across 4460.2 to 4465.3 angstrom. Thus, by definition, 8.22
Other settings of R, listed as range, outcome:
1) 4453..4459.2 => 5.107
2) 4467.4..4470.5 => 7.992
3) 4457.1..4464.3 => 7.289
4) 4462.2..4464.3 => 8.049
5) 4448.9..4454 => 5.091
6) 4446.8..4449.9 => 6.399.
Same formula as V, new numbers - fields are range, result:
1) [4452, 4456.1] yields 5.57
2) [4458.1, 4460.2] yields 7.89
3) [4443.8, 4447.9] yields 5.88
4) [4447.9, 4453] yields 5.86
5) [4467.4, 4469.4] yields 8.22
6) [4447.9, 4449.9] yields 6.92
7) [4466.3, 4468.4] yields 8.01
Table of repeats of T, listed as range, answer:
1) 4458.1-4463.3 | 8.11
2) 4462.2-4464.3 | 8.2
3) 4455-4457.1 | 6.51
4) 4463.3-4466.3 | 8.26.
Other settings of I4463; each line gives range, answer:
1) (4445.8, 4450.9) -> 6.25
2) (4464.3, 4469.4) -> 8.24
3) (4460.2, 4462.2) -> 8.2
